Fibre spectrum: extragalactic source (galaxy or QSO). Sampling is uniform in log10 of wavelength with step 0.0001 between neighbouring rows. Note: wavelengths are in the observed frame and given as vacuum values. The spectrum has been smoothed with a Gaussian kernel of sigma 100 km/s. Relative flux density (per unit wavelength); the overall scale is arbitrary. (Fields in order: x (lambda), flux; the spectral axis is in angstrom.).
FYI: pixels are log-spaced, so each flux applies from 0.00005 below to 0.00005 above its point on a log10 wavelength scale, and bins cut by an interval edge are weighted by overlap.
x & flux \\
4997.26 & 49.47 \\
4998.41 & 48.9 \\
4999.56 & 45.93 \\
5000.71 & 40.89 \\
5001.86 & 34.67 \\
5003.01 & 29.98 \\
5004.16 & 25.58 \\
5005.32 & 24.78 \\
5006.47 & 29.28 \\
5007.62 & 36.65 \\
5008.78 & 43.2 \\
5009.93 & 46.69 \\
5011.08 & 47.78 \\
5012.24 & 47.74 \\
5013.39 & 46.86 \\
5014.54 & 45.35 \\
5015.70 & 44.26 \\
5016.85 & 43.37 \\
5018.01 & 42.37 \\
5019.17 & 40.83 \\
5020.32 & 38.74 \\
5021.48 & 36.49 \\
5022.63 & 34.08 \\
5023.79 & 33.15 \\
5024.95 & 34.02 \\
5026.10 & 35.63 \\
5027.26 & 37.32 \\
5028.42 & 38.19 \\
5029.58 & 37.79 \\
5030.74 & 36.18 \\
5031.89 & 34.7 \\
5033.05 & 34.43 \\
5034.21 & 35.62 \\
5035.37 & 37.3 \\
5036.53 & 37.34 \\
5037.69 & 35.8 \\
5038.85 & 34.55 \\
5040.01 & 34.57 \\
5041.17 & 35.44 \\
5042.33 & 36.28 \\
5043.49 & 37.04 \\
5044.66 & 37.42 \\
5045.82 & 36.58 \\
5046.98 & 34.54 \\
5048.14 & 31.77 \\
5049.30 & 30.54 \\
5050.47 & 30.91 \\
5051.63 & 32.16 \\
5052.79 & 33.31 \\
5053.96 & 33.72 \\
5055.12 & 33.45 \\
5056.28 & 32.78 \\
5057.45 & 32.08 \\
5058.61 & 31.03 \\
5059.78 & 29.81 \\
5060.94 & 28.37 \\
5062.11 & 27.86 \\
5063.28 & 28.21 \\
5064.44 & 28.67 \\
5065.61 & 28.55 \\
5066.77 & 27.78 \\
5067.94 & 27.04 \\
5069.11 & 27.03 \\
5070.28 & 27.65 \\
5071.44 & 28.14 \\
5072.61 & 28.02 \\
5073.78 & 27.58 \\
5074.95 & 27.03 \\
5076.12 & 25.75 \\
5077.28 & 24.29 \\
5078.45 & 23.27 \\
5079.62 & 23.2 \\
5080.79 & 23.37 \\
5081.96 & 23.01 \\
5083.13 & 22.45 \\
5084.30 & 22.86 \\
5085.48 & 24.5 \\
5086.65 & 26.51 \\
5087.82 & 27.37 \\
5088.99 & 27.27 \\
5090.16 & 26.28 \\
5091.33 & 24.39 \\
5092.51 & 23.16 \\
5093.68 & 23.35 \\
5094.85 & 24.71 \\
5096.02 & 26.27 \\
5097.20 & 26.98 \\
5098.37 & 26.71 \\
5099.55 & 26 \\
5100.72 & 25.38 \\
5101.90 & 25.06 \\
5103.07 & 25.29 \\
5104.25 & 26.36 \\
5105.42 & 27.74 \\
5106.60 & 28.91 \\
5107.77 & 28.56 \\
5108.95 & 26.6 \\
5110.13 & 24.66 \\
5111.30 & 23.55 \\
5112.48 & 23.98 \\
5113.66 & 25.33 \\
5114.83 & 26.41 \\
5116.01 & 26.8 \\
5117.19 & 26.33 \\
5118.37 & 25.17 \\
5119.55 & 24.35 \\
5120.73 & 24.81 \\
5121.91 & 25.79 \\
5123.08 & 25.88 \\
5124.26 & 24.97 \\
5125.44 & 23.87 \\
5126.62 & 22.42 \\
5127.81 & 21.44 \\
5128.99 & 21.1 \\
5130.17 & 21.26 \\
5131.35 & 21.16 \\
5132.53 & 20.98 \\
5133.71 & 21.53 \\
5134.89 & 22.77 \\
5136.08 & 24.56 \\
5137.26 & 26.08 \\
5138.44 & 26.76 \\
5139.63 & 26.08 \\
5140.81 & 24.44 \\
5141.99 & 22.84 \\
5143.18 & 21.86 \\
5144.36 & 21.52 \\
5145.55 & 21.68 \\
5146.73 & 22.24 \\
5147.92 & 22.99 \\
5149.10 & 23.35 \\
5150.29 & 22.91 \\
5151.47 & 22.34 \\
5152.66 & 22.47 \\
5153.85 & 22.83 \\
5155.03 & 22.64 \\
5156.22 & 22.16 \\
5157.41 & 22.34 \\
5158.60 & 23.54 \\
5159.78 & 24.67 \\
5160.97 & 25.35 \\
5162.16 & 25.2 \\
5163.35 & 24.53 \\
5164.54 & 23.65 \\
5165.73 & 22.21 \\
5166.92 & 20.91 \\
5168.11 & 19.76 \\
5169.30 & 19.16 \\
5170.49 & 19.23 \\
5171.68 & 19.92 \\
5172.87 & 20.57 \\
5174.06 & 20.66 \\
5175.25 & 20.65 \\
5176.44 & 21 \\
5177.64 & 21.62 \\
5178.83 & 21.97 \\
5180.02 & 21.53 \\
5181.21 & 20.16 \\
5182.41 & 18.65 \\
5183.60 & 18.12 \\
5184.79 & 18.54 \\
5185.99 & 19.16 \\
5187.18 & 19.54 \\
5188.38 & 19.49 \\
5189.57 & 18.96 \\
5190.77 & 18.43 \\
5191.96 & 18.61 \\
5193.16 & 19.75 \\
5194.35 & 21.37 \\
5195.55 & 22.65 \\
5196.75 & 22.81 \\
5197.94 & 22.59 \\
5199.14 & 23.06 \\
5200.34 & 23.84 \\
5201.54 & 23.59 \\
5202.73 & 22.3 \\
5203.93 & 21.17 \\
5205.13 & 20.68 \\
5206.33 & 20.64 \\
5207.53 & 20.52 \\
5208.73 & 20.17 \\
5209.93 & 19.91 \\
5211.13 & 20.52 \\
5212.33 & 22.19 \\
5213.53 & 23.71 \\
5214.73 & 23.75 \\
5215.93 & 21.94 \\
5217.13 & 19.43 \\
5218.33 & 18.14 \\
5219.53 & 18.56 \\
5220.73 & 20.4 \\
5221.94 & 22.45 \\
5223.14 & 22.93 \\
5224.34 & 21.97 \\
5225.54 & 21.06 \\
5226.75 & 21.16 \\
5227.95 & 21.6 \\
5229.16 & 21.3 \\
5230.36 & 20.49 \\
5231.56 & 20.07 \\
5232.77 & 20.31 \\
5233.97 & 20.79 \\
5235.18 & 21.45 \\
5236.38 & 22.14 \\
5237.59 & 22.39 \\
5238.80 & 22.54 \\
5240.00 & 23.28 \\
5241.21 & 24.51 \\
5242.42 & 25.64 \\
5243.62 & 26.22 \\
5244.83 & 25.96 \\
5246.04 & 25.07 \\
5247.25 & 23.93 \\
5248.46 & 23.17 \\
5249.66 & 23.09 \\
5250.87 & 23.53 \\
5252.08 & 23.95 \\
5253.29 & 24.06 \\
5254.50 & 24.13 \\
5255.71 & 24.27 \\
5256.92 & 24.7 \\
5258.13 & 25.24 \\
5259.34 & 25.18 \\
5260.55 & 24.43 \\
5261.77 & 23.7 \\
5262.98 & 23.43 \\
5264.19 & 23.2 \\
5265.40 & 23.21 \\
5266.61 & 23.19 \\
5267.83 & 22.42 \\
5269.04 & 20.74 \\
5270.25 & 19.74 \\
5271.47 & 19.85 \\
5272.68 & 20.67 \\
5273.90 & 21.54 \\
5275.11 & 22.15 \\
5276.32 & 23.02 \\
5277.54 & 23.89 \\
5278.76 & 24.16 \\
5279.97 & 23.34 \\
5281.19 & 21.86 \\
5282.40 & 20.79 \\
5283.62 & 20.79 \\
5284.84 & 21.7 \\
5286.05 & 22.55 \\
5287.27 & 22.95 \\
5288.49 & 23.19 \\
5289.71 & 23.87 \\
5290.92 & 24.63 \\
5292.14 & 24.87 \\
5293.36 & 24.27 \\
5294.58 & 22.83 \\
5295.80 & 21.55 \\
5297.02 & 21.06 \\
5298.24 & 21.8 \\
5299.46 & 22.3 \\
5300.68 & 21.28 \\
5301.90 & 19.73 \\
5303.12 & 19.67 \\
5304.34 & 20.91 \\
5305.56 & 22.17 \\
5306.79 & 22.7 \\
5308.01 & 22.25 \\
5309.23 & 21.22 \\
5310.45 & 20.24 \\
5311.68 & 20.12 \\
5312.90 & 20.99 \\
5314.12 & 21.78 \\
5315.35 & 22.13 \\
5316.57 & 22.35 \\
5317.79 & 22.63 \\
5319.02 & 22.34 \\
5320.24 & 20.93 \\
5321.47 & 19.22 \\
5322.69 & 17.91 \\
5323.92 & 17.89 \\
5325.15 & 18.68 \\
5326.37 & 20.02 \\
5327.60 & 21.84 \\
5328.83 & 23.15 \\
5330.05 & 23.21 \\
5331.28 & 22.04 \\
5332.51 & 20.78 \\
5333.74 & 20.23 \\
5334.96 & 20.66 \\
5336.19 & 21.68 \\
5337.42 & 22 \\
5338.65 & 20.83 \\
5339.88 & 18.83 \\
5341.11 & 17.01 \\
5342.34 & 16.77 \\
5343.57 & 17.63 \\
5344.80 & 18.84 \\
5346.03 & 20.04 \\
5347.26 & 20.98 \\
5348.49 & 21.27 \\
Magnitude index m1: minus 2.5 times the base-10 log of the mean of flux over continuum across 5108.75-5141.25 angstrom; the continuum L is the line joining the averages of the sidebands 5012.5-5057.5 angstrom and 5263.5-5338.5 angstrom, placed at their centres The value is 0.28 mag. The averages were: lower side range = 36.5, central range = 24.2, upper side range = 21.7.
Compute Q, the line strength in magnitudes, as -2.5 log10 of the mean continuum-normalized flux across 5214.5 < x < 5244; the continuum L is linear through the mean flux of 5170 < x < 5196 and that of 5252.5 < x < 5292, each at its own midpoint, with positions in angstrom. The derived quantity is -0.010 mag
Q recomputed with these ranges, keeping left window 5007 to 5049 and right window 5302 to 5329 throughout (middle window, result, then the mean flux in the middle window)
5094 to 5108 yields 0.27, 26.4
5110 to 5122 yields 0.29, 25.2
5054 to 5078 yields 0.25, 28.6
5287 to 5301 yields -0.03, 22.9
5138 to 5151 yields 0.32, 23.3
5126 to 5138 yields 0.39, 22.4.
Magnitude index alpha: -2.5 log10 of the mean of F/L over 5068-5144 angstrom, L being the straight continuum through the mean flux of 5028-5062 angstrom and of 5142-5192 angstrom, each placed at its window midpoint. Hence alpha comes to 0.111 mag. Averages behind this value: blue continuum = 34.2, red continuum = 21.4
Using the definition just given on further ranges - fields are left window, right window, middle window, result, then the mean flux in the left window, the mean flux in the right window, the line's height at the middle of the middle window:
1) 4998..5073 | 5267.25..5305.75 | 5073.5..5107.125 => 0.26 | 35.2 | 22.1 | 32.3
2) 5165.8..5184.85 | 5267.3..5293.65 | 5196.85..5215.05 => -0.05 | 20.3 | 22.4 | 20.9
